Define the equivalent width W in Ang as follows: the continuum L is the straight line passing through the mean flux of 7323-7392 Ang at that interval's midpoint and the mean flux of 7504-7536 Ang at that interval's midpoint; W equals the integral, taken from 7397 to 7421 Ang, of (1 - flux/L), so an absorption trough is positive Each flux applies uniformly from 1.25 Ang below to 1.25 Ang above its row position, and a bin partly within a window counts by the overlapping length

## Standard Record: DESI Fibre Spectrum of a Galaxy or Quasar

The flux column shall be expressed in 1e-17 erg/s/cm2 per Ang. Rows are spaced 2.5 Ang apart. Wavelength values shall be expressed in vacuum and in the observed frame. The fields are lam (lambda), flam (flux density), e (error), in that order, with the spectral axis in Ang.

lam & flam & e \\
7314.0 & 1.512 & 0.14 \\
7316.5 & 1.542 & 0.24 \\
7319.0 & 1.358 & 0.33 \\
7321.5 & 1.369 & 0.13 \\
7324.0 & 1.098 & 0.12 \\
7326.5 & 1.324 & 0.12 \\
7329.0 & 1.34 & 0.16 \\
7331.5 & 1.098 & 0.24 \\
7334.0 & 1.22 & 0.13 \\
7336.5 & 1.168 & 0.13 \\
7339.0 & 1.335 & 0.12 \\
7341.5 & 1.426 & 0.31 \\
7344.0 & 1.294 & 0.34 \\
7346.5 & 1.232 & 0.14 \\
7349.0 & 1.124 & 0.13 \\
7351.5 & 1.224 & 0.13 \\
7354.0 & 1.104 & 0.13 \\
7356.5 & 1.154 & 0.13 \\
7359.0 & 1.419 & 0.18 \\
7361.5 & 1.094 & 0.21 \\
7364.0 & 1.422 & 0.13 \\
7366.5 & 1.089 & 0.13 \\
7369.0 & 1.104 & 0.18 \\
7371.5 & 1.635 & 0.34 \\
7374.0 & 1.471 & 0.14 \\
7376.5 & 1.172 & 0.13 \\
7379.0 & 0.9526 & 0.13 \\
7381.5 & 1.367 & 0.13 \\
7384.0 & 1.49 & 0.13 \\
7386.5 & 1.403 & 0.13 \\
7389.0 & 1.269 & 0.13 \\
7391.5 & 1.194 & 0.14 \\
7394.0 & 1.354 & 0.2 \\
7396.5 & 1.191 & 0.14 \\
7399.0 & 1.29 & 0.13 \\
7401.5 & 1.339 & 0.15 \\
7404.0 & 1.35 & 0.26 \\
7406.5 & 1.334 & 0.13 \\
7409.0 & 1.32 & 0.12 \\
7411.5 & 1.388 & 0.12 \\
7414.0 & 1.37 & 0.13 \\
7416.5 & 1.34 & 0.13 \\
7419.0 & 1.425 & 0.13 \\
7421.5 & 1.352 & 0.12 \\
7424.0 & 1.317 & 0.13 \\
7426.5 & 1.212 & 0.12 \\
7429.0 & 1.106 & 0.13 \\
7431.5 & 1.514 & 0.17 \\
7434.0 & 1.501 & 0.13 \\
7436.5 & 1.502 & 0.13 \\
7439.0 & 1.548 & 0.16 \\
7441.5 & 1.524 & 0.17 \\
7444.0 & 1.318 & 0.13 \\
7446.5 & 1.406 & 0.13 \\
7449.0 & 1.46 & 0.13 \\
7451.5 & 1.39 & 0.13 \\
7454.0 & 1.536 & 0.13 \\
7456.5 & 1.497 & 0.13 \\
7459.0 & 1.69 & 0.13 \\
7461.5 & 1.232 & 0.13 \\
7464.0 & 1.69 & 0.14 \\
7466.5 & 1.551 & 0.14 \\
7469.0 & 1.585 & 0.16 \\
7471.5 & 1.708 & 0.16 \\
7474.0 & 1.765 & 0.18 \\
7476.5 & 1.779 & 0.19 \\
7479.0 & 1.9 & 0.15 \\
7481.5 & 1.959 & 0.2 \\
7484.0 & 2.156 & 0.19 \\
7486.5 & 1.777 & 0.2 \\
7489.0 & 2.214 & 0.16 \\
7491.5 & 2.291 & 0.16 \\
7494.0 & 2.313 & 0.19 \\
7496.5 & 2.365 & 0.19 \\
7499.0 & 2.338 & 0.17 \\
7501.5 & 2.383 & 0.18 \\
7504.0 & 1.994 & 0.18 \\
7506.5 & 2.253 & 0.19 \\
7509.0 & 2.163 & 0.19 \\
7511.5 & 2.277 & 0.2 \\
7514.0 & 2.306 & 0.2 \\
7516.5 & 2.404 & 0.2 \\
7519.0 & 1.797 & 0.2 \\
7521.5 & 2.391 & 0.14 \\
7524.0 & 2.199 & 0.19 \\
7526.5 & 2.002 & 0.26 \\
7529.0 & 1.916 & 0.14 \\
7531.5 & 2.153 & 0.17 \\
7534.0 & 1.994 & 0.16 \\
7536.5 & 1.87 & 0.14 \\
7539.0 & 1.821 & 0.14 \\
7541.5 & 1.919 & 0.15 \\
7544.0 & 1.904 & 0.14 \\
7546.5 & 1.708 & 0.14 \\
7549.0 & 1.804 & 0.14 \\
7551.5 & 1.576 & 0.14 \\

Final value 3.0 Ang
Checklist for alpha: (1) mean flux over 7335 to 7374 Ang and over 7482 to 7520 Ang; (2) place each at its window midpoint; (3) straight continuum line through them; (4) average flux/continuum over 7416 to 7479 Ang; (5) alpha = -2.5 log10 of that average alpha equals 0.24 mag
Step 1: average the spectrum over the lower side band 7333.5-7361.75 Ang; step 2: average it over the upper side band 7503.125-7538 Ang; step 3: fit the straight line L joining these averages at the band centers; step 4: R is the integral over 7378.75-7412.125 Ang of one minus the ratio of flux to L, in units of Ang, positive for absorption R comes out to 3.8 Ang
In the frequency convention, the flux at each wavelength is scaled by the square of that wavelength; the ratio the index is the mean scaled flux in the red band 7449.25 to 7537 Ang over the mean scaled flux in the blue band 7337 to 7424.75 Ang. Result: 1.56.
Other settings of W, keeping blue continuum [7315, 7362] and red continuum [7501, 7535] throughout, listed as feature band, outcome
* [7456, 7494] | 2.70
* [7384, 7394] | 1.26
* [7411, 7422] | 1.83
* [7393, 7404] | 1.85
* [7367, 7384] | 1.84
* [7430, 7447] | 2.79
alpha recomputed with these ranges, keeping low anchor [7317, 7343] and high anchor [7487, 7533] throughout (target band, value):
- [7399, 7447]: 0.27 mag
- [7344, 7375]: 0.14 mag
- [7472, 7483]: 0.10 mag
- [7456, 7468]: 0.26 mag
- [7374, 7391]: 0.20 mag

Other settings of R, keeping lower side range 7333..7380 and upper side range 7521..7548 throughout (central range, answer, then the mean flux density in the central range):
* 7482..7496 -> -2.8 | 2.15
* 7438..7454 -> 1.6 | 1.45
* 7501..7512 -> -2.0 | 2.2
